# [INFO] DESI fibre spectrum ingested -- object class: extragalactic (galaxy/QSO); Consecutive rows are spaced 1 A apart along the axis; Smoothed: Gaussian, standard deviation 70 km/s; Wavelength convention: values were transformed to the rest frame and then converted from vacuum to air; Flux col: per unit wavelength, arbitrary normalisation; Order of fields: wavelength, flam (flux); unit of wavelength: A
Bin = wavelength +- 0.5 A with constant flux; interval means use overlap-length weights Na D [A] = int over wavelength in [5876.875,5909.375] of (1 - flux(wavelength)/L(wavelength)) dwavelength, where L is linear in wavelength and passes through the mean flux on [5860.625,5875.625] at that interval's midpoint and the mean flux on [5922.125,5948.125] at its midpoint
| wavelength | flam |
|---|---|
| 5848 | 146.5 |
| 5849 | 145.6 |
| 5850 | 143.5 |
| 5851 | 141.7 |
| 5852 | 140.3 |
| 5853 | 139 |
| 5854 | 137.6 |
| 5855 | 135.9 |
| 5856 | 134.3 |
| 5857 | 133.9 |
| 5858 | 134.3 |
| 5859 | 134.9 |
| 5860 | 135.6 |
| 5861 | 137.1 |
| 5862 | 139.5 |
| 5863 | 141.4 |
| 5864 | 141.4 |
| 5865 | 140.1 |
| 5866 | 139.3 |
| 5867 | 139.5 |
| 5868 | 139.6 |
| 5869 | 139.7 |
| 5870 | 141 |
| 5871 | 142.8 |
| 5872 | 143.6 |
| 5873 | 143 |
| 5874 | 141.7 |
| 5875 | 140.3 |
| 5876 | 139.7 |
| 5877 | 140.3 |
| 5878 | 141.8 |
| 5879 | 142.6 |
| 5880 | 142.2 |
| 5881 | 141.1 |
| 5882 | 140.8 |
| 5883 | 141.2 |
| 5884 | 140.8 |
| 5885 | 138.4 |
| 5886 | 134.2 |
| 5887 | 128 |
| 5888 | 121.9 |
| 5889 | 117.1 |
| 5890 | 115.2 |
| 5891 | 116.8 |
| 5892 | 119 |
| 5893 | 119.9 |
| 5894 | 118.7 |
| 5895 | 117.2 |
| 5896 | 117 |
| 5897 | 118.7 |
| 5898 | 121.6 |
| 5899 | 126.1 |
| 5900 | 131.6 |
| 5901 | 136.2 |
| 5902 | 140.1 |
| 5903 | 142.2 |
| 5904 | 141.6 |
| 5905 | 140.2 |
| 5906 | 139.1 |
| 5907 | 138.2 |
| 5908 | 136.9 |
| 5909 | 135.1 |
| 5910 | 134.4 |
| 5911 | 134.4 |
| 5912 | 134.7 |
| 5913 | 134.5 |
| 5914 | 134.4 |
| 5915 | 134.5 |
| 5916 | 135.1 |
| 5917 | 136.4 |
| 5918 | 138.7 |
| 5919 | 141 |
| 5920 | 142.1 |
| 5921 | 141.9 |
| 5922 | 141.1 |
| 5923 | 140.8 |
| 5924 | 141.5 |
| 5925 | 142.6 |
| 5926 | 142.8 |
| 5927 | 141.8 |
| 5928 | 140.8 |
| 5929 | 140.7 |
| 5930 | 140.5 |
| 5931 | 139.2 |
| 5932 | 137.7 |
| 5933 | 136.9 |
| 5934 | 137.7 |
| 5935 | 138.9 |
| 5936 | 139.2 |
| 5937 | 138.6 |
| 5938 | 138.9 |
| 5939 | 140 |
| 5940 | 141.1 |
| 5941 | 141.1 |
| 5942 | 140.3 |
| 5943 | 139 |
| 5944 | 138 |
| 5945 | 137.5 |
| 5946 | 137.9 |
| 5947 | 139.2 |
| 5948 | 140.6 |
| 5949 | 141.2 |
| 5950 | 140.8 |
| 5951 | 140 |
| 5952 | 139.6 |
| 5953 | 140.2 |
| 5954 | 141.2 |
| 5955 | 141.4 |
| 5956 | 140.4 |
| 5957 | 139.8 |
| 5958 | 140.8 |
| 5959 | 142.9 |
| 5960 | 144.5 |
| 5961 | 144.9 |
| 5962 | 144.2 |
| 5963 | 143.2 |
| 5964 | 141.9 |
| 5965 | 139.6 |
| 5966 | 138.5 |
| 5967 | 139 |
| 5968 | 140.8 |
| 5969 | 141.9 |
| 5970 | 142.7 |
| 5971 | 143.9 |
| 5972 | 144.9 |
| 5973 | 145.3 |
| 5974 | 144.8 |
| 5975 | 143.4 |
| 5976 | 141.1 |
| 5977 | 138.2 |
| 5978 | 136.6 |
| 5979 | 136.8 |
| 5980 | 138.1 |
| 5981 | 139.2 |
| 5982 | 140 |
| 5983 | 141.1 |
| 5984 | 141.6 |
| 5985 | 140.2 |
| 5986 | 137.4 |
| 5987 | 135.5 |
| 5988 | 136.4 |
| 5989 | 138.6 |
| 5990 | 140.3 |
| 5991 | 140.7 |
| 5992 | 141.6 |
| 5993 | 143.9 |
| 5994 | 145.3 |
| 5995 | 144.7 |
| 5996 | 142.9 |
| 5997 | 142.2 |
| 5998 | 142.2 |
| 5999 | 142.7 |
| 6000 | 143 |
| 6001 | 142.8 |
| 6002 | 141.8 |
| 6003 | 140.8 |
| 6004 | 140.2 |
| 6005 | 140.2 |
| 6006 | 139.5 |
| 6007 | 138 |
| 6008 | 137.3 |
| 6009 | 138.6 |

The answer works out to 2.1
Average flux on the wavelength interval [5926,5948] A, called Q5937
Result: 139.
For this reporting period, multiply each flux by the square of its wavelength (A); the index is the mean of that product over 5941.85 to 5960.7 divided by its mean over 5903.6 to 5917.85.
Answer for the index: 1.04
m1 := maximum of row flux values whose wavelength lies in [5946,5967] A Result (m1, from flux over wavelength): 144.9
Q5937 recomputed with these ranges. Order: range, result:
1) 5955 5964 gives 142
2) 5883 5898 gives 124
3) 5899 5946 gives 139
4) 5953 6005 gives 141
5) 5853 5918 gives 135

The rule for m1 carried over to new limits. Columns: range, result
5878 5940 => 142.8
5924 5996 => 145.3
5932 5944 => 141.1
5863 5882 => 143.6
